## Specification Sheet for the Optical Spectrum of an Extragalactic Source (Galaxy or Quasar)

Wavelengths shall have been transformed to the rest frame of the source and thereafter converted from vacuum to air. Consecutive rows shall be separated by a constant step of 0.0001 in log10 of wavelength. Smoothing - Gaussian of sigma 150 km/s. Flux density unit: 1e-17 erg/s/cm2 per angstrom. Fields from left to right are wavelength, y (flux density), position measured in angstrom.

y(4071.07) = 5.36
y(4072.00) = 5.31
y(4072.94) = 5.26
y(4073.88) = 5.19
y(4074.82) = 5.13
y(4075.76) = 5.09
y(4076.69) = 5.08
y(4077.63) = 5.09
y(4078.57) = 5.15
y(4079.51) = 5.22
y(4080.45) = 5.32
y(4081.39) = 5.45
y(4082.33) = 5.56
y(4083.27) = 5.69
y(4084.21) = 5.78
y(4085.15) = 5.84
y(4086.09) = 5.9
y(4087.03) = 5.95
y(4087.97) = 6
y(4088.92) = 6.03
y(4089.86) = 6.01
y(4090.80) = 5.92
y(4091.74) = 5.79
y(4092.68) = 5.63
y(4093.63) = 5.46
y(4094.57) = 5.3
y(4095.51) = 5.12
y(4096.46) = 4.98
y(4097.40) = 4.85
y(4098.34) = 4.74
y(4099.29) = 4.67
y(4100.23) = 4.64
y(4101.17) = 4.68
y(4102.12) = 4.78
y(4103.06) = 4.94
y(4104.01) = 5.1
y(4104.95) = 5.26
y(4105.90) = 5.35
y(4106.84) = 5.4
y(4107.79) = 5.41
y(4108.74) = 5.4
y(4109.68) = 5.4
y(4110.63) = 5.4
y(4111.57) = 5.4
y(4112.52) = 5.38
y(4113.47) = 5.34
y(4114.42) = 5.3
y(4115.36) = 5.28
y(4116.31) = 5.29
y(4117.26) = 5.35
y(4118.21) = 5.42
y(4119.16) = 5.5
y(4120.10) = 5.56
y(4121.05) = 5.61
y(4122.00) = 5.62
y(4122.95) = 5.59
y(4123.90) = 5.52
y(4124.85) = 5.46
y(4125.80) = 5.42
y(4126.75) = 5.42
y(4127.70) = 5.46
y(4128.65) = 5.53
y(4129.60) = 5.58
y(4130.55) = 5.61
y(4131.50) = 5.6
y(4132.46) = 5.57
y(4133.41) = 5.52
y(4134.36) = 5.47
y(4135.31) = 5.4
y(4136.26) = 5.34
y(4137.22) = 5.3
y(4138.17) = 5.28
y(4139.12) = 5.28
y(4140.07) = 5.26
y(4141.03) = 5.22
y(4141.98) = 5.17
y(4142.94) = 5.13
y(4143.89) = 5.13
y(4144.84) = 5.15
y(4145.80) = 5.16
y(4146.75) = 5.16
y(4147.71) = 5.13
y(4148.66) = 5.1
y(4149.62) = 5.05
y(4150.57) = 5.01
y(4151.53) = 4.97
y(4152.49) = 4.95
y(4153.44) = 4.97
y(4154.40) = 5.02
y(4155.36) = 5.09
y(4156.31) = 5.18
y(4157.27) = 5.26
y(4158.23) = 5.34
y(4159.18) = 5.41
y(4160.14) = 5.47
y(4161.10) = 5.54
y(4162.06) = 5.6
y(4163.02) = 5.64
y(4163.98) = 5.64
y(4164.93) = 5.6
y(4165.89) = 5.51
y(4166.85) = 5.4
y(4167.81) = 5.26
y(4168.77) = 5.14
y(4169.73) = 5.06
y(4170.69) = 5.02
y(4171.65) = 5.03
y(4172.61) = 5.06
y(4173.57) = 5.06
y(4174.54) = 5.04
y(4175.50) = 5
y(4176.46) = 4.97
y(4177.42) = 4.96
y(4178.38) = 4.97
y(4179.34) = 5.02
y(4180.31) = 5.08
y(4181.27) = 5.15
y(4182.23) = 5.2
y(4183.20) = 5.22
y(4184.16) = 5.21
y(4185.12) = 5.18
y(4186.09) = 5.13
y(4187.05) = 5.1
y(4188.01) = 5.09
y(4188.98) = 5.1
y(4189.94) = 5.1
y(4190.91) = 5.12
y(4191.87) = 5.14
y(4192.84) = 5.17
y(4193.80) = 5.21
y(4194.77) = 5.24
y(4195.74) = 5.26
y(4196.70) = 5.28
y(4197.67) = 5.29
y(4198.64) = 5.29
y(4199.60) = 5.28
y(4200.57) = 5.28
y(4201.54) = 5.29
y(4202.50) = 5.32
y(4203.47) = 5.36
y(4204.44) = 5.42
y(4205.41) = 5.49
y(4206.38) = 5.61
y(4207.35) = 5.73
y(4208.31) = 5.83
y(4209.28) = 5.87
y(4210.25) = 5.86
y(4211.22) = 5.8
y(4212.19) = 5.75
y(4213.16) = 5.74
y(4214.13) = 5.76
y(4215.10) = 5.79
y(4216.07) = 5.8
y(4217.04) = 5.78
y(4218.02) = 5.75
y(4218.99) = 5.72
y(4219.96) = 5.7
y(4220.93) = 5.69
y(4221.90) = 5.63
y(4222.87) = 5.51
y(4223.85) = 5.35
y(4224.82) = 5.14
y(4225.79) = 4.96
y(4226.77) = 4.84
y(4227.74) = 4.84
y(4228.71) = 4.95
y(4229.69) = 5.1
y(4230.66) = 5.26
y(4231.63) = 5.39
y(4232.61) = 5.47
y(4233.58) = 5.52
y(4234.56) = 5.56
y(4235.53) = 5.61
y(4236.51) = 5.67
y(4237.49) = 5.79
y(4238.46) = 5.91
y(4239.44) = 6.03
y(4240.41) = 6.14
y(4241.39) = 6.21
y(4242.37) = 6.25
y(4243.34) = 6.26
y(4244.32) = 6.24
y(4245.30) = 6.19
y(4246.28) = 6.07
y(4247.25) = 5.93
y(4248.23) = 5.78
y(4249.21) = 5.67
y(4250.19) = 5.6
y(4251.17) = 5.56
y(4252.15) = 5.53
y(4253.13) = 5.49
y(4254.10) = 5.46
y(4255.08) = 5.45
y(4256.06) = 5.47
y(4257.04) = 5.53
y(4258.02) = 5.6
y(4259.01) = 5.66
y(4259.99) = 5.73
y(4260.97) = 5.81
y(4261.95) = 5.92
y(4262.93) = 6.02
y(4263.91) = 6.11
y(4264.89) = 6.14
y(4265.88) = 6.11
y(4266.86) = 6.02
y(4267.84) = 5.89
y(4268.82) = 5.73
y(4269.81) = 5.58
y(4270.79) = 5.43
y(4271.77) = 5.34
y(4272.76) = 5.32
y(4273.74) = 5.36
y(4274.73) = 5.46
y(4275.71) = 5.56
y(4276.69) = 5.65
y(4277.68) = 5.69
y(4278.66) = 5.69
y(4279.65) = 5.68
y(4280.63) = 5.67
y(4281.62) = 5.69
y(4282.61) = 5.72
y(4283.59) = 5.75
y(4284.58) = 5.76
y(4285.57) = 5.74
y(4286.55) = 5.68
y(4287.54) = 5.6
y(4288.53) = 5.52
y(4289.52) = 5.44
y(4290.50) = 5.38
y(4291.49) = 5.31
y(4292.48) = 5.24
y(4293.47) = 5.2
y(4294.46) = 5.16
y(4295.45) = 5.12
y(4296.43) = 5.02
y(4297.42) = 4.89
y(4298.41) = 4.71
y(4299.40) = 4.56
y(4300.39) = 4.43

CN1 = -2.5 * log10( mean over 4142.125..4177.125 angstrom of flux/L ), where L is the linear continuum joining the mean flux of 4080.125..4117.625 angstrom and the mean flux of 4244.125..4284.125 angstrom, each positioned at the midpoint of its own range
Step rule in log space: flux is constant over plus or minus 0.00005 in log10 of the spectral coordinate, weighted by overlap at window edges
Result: 0.06 mag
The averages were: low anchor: 5.38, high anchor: 5.71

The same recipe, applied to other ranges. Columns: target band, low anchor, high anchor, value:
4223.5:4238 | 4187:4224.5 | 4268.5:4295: 0.04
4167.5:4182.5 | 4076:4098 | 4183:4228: 0.08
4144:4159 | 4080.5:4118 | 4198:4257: 0.07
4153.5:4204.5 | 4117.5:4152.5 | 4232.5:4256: 0.06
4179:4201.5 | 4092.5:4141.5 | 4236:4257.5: 0.09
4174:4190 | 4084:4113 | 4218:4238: 0.06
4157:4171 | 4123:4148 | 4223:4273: 0.01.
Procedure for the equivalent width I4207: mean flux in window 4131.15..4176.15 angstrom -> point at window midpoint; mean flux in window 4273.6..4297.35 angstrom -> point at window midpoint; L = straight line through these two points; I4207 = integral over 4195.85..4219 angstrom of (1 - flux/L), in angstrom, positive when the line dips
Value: -1.0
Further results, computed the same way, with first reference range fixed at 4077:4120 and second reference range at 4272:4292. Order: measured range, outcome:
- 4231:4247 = -1.0 angstrom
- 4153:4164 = 0.2 angstrom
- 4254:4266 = -0.5 angstrom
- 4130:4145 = 0.2 angstrom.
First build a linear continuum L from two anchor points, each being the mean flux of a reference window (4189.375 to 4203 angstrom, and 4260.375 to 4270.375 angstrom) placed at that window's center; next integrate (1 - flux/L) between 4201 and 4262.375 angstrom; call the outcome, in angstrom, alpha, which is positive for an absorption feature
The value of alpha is -0.5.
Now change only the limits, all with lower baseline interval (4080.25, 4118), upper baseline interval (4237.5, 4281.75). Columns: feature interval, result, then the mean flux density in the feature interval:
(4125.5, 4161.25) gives 1.4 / 5.28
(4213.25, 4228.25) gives 0.5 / 5.49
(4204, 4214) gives -0.1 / 5.71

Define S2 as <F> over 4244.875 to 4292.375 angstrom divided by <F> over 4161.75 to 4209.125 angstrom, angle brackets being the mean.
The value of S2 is 1.1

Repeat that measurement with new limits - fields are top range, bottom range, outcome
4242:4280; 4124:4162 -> 1.09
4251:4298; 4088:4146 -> 1.04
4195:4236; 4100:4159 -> 1.03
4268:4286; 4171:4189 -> 1.10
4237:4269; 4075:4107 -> 1.10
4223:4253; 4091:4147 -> 1.06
